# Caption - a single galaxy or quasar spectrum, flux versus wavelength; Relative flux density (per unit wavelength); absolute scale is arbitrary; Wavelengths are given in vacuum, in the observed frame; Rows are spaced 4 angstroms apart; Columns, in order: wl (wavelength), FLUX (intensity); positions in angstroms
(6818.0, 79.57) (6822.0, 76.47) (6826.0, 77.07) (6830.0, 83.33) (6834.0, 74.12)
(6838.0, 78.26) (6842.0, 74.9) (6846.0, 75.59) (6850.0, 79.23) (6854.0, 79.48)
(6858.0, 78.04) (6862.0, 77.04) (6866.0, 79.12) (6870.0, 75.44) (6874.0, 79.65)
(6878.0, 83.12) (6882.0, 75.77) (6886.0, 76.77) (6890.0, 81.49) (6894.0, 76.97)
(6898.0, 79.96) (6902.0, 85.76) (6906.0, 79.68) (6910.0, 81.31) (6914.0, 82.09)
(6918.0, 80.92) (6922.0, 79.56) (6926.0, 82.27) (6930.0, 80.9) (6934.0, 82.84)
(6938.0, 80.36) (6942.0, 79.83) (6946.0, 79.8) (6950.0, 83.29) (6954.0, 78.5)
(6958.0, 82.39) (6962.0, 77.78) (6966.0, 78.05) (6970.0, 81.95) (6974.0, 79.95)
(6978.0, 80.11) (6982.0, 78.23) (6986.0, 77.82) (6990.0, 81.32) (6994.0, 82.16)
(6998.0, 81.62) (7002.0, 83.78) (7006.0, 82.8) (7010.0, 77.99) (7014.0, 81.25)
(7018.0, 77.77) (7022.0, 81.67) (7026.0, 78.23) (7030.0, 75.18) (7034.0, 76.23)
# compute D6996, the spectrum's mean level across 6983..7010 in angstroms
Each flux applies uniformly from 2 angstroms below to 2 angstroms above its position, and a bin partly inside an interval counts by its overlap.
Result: 81.2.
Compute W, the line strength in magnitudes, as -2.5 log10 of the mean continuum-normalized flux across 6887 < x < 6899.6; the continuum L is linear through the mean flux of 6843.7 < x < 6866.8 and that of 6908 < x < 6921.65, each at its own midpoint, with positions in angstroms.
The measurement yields 0.01 mag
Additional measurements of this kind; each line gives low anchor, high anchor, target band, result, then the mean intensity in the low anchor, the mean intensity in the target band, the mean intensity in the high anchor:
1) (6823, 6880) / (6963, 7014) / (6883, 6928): -0.02 mag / 78.1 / 80.5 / 80.5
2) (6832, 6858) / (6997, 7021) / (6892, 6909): -0.03 mag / 77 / 80.6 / 80.9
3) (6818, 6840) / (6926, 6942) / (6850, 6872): 0.01 mag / 78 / 78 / 81.3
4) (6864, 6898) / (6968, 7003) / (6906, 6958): -0.02 mag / 78.6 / 81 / 80.7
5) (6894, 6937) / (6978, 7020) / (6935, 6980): 0.01 mag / 81.3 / 80.2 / 80.5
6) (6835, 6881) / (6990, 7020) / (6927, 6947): -0.02 mag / 78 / 80.9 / 81.1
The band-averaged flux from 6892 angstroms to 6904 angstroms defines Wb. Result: 80.9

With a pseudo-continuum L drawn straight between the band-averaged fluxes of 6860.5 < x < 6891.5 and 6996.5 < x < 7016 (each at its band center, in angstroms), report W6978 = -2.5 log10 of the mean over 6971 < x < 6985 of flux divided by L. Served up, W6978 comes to 0.02 mag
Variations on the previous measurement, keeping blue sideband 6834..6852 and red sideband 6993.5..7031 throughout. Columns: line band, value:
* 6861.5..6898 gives -0.01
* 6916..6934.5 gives -0.04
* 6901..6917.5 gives -0.05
